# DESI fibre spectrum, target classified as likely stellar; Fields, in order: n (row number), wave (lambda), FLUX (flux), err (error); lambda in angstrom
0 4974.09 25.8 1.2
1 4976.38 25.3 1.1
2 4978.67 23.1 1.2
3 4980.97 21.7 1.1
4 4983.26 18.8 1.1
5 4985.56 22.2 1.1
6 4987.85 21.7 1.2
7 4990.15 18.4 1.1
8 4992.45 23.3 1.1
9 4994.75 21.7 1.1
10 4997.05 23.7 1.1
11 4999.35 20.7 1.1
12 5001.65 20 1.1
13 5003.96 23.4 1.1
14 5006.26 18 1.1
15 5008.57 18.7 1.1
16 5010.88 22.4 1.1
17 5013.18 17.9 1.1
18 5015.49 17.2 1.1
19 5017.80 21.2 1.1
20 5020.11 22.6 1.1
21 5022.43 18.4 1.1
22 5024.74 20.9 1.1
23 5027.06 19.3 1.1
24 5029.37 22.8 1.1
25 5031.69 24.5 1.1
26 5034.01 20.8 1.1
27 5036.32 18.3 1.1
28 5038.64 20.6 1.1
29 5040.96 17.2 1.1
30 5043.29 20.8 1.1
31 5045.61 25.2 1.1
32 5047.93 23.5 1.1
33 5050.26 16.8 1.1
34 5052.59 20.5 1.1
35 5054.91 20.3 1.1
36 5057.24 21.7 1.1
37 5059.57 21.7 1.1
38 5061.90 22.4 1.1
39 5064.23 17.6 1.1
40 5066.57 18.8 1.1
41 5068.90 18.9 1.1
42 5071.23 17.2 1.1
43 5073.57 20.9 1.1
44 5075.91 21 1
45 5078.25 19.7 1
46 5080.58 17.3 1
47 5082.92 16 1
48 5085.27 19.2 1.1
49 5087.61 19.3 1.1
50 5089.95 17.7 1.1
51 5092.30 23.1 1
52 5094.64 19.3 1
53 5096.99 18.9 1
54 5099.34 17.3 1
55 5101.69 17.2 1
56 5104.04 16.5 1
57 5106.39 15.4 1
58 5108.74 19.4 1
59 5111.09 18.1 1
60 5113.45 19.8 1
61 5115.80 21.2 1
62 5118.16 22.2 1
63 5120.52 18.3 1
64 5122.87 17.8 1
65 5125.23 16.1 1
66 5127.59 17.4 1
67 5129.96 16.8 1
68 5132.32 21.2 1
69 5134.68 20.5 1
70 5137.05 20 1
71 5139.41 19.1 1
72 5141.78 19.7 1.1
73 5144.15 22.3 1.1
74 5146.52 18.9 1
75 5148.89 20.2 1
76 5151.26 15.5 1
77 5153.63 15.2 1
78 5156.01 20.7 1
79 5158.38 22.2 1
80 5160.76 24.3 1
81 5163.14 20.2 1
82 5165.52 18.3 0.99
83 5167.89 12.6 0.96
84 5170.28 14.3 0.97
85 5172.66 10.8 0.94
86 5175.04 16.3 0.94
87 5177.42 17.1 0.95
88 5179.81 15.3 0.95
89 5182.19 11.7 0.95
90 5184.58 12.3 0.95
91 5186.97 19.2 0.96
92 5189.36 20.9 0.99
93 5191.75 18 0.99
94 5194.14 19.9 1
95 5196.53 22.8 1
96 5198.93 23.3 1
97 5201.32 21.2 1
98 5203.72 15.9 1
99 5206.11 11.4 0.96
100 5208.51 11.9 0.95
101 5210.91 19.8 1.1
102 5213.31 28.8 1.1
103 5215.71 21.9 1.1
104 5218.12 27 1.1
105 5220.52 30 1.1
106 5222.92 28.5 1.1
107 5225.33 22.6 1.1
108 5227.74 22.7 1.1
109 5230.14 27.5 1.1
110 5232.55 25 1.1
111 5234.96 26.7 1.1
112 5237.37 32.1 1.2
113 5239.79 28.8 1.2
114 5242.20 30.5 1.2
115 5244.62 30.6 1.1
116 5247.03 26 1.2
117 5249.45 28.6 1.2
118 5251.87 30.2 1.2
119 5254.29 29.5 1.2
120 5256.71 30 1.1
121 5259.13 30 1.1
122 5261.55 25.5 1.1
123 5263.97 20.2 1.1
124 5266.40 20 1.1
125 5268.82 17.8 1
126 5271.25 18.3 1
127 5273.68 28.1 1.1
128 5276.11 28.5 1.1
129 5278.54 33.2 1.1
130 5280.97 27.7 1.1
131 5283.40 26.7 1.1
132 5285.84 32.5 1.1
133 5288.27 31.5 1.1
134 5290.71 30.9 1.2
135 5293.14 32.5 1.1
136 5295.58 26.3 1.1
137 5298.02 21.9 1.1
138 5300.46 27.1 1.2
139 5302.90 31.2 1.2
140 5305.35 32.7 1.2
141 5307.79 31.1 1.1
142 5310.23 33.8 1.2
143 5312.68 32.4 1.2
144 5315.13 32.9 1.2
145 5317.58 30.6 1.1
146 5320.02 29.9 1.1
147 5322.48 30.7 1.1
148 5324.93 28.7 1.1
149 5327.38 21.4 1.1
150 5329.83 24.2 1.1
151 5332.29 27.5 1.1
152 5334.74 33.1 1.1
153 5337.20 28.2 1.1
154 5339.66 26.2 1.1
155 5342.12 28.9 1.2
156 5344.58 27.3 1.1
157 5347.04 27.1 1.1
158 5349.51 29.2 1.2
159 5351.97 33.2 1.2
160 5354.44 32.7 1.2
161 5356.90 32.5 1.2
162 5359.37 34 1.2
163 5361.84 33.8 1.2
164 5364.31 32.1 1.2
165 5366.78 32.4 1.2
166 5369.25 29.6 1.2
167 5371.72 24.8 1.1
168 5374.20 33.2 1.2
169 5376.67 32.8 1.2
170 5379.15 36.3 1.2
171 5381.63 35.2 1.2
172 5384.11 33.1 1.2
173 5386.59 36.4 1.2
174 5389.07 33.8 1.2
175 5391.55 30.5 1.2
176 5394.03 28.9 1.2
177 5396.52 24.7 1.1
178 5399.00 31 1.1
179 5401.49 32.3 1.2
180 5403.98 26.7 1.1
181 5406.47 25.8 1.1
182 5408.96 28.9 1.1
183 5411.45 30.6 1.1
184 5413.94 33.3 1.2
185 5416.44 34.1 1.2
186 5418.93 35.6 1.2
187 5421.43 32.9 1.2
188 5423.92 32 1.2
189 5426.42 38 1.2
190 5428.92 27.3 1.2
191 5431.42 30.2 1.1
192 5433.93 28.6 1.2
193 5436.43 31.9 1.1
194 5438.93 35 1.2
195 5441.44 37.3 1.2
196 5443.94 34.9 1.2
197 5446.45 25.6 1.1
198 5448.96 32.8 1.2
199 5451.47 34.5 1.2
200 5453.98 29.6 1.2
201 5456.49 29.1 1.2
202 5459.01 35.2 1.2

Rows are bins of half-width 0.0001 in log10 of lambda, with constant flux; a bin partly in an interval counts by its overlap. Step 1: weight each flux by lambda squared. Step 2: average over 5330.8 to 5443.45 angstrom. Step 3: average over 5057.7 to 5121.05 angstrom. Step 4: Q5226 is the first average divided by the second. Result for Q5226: 1.84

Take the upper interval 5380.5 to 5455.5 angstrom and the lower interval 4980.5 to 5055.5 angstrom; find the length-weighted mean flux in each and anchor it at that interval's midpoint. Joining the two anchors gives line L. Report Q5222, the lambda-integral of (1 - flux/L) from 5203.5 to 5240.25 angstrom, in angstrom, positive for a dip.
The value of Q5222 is 3.4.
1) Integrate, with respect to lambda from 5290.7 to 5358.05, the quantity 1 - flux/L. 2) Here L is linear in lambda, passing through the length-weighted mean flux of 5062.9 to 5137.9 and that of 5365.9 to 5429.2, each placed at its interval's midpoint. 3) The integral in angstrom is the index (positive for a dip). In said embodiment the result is -2.3 angstrom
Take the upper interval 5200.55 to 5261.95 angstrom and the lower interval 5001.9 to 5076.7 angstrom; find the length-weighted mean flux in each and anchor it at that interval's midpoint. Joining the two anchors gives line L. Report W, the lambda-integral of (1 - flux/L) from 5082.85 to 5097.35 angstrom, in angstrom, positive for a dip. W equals 1.6 angstrom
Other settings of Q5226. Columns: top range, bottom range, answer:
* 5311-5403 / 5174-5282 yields 1.37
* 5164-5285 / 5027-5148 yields 1.23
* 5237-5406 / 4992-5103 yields 1.63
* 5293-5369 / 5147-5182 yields 1.85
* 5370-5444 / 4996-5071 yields 1.79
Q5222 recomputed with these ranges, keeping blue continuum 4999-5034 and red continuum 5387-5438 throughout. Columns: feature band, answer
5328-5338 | 0.4 angstrom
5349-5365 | -1.7 angstrom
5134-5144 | 1.6 angstrom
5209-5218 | 1.0 angstrom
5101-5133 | 6.7 angstrom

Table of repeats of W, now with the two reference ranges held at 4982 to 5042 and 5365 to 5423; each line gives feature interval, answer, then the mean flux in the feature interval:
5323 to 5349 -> 2.1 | 27.4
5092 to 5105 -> 2.6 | 18.5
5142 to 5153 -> 2.4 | 19.1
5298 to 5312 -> -0.7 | 30.4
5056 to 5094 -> 4.8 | 19.5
